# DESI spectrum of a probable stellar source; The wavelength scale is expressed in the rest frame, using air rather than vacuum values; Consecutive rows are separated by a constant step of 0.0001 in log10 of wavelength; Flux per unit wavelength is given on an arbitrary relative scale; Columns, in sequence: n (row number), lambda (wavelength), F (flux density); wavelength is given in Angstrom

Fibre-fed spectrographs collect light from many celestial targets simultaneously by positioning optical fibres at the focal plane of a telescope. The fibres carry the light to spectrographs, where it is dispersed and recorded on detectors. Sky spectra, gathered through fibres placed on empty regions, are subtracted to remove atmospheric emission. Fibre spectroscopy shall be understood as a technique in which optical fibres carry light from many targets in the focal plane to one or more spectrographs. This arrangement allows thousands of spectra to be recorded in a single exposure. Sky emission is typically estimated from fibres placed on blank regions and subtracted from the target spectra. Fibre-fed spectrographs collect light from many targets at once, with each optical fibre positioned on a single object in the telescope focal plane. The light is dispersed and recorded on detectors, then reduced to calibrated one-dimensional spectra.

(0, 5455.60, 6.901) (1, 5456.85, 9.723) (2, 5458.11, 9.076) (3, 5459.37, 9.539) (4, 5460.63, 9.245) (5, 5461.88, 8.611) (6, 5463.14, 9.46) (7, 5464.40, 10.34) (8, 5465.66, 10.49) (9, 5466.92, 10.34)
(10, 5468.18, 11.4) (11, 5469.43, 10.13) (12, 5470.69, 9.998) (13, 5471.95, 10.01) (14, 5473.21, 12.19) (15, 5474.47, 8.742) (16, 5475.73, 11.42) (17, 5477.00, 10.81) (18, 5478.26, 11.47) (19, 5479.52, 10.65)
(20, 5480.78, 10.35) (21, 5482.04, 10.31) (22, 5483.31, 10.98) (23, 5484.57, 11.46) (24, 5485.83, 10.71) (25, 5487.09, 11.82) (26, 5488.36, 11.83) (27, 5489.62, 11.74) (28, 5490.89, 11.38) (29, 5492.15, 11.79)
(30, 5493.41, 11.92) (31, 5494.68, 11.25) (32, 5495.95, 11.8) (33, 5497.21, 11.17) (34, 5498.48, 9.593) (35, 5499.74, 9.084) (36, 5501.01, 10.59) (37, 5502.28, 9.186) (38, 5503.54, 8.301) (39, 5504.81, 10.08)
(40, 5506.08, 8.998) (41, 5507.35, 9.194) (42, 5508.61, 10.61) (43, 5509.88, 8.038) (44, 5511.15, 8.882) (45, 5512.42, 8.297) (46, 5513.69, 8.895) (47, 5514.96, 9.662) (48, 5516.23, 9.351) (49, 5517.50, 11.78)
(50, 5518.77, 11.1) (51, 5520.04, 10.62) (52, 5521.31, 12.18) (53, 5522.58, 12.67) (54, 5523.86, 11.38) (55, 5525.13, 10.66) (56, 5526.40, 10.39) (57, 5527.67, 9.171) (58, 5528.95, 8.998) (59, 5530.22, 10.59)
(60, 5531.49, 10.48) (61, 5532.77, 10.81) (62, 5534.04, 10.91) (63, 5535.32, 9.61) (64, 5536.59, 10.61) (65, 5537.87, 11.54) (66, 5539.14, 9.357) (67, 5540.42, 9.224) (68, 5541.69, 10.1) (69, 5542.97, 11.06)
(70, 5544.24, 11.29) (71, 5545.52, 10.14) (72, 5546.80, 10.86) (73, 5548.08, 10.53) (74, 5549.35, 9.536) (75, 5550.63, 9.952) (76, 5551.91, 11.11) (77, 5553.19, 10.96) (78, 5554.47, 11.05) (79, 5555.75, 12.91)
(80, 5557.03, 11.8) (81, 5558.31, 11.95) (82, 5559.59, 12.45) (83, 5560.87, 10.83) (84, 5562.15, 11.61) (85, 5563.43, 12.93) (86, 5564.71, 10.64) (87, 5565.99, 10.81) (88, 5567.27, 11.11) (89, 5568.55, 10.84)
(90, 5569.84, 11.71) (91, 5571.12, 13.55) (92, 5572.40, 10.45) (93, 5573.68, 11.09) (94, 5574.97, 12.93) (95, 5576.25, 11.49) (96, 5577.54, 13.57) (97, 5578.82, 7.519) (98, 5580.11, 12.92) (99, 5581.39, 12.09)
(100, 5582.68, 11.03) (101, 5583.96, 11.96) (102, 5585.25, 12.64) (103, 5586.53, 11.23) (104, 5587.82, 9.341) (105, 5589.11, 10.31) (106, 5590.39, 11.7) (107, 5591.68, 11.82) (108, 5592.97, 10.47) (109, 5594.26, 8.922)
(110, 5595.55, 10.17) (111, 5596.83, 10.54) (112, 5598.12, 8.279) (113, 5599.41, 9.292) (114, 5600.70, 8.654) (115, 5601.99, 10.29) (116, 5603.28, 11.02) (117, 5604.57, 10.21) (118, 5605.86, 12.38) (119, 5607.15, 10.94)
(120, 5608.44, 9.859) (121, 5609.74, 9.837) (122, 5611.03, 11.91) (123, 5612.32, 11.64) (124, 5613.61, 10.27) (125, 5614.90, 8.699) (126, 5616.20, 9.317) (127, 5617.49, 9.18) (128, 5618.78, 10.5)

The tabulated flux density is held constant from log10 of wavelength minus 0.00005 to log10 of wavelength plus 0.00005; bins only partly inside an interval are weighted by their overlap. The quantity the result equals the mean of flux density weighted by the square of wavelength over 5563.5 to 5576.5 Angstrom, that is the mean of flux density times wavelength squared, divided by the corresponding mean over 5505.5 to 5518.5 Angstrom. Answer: 1.25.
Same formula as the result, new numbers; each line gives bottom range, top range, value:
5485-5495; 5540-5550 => 0.91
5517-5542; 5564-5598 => 1.07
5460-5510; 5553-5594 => 1.13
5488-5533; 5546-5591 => 1.12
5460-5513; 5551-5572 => 1.15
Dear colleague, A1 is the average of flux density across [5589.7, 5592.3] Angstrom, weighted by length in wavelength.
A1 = 11.7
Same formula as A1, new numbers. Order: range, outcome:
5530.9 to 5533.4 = 10.6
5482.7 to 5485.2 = 11.2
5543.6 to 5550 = 10.5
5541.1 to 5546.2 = 10.6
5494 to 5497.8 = 11.4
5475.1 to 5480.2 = 11.1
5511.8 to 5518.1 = 9.59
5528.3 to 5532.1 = 10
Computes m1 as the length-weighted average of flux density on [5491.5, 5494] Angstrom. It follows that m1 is 11.9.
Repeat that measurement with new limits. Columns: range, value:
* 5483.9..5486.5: 11.1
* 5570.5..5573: 12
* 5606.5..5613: 10.8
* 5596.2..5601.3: 9.19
